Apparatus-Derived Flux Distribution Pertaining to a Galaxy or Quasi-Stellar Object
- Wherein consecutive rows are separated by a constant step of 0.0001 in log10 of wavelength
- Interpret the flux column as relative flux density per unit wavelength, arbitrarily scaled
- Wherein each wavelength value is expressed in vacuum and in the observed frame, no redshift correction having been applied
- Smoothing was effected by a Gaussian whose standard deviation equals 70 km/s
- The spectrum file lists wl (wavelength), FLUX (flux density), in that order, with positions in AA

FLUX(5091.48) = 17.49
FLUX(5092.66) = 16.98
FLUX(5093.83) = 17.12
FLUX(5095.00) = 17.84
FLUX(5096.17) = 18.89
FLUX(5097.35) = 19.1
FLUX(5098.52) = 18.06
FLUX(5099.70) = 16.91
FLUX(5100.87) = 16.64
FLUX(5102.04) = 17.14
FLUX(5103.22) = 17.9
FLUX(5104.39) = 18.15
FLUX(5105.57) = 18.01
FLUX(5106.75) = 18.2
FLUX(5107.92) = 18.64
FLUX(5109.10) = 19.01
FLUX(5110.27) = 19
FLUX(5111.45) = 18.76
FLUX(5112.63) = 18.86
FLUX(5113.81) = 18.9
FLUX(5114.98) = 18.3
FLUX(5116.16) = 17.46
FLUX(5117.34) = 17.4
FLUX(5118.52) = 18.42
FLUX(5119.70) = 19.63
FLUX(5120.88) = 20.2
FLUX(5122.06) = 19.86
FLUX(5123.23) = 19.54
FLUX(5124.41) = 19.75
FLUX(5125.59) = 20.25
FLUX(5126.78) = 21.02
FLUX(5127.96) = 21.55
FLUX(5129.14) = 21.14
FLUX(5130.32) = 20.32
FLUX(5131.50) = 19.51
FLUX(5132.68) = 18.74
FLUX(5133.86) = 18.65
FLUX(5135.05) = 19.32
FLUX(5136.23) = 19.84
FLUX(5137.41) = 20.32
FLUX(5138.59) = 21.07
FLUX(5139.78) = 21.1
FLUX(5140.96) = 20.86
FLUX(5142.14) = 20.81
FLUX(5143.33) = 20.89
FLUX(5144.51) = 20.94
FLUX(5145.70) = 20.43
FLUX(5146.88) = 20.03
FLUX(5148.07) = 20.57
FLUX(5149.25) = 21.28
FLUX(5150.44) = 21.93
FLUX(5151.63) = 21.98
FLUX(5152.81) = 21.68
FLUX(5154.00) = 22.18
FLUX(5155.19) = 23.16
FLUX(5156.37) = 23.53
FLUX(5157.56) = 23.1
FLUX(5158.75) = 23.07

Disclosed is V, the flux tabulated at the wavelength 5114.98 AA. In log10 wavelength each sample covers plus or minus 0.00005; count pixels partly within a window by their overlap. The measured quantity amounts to 18.3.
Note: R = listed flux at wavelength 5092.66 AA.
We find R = 16.98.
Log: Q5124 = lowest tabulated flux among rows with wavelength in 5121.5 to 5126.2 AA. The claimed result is 19.54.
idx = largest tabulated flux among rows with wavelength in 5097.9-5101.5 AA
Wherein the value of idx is 18.06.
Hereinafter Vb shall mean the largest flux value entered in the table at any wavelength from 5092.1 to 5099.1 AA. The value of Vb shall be 19.1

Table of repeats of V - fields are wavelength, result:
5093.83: 17.12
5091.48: 17.49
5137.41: 20.32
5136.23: 19.84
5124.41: 19.75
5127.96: 21.55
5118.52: 18.42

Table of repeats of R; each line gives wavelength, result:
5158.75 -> 23.07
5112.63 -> 18.86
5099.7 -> 16.91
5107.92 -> 18.64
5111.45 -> 18.76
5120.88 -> 20.2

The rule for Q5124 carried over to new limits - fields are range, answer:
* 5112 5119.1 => 17.4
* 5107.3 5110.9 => 18.64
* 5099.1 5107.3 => 16.64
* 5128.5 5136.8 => 18.65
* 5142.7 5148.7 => 20.03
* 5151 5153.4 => 21.68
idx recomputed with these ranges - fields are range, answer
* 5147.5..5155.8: 23.16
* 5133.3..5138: 20.32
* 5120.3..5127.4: 21.02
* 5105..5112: 19.01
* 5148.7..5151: 21.93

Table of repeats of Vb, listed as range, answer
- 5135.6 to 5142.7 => 21.1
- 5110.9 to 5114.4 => 18.9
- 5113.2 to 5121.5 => 20.2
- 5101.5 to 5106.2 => 18.15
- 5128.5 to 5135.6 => 21.14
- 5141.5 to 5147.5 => 20.94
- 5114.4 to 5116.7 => 18.3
